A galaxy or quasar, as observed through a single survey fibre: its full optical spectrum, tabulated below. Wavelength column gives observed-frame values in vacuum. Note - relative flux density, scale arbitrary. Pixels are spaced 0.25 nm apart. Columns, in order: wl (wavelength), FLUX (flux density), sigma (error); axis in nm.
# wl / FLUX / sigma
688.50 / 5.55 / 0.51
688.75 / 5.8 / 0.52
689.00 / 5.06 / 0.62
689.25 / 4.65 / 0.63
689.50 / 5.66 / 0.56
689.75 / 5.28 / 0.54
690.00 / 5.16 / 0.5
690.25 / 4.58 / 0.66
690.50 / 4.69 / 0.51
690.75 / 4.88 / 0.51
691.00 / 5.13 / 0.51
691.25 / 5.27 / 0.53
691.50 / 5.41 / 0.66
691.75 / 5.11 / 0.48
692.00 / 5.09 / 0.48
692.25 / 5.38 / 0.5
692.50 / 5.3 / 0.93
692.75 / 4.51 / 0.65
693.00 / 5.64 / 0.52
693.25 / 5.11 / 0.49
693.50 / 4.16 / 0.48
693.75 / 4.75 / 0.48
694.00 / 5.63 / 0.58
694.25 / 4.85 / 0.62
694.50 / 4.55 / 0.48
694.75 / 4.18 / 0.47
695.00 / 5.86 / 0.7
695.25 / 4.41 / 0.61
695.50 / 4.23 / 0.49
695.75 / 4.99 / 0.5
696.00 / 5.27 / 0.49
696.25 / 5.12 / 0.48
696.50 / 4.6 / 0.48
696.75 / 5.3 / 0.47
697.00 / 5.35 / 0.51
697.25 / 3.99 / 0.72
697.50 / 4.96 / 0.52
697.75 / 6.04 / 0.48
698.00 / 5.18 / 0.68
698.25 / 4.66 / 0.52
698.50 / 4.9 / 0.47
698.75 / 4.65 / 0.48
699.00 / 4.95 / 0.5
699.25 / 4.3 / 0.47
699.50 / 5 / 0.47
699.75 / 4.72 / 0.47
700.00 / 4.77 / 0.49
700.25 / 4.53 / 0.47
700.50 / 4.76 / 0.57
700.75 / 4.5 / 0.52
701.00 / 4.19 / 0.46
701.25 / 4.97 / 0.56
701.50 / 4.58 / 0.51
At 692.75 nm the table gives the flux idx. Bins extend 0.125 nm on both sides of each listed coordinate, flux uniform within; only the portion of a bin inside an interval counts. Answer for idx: 4.51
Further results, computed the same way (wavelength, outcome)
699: 4.95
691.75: 5.11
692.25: 5.38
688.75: 5.8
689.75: 5.28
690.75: 4.88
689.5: 5.66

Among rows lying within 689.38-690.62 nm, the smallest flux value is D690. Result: 4.58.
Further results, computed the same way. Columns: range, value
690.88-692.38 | 5.09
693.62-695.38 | 4.18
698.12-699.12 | 4.65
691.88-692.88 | 4.51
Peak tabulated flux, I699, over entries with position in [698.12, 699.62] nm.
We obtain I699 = 5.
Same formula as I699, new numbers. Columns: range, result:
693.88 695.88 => 5.86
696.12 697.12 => 5.35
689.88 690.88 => 5.16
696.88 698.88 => 6.04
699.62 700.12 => 4.77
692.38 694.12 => 5.64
